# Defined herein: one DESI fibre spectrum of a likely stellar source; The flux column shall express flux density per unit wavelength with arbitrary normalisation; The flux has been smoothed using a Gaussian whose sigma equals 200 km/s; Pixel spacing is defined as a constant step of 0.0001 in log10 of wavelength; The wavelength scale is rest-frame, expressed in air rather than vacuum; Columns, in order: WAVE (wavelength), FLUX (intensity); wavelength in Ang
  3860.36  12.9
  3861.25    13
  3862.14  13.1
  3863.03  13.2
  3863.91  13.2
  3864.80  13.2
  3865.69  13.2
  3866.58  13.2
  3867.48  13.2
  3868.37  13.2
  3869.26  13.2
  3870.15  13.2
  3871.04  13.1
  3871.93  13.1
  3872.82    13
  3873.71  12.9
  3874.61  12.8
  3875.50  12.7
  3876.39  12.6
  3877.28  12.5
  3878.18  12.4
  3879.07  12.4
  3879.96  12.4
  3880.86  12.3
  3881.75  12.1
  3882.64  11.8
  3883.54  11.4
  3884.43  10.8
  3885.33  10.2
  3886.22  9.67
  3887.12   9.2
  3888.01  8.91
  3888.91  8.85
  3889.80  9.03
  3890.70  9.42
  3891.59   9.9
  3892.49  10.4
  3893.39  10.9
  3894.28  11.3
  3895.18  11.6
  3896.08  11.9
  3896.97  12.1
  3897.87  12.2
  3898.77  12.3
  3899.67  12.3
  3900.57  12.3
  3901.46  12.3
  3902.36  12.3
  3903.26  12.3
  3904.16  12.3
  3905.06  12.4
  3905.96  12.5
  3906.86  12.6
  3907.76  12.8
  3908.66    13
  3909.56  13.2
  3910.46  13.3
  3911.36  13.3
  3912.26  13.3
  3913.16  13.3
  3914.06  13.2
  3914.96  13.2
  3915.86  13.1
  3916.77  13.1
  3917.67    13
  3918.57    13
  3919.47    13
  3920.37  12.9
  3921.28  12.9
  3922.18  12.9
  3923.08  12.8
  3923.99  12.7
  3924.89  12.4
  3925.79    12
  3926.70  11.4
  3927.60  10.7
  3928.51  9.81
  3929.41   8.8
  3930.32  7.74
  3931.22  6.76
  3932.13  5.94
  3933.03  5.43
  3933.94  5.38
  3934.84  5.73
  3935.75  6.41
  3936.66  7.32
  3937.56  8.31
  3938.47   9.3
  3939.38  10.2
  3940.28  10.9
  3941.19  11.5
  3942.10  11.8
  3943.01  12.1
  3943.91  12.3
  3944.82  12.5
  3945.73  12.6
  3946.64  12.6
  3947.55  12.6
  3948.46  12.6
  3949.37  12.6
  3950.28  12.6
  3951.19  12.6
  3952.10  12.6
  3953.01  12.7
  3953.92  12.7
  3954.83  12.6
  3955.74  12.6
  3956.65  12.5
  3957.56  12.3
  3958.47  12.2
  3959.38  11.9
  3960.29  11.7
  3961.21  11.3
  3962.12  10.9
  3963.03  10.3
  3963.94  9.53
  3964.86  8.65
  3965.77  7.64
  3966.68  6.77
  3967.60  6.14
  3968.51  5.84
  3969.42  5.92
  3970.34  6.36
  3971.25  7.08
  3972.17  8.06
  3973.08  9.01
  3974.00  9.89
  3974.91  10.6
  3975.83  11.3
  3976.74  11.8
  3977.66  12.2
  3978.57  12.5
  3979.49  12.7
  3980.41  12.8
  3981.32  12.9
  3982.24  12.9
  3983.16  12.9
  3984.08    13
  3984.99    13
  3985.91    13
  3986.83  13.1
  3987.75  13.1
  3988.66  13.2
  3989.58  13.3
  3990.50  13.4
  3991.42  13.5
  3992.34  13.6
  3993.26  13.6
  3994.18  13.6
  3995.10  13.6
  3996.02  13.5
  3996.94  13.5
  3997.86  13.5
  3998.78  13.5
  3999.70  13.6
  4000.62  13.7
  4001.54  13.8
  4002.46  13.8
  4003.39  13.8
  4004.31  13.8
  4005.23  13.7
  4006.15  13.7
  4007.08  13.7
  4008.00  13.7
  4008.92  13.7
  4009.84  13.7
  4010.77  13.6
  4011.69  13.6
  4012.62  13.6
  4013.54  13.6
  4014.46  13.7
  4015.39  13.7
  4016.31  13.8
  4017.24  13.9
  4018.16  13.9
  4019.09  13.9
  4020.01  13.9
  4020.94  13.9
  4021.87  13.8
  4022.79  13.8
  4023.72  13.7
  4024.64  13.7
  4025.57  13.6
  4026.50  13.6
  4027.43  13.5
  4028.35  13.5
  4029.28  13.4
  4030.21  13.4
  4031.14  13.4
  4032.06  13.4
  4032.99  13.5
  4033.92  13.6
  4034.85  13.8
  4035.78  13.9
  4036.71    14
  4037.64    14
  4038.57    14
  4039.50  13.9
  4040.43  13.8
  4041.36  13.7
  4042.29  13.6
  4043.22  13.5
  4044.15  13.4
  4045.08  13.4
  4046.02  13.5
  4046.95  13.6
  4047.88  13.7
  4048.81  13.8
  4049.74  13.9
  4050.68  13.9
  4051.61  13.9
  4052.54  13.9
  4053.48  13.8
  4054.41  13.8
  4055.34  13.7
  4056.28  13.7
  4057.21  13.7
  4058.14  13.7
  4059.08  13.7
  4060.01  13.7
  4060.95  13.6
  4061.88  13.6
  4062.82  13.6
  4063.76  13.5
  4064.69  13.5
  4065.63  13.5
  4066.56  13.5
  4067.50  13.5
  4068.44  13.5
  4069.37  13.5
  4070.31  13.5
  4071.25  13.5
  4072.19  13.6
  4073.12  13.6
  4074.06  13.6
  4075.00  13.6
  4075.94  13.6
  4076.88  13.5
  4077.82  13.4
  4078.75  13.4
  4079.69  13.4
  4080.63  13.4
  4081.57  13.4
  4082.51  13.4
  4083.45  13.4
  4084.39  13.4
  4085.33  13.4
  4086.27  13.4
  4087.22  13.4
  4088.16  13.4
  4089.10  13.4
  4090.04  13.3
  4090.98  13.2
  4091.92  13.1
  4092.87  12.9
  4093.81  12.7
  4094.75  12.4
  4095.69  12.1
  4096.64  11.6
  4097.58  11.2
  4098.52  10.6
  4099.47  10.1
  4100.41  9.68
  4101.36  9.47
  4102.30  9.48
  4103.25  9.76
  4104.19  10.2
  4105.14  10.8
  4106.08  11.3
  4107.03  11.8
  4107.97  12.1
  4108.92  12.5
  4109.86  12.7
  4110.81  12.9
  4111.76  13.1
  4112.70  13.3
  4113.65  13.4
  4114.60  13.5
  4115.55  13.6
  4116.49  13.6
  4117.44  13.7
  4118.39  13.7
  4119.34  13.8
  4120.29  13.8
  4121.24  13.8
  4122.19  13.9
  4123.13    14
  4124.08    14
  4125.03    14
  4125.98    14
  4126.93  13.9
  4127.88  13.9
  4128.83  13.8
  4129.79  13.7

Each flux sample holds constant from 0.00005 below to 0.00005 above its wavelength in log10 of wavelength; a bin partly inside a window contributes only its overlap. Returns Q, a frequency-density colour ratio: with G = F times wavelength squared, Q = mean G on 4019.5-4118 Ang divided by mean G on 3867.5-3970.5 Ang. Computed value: 1.26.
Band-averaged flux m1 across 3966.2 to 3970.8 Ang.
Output 6.22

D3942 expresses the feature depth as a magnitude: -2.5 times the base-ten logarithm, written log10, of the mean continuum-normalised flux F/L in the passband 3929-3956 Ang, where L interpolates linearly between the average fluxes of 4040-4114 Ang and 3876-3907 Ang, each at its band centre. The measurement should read 0.15 mag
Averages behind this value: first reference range 11.4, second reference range 13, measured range 10.3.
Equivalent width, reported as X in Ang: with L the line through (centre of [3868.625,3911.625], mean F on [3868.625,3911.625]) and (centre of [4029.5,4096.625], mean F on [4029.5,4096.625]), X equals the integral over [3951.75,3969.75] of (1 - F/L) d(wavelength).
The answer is 3.12 Ang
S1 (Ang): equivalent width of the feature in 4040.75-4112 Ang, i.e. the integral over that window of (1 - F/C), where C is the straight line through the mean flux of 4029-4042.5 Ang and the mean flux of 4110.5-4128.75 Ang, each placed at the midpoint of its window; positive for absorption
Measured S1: 3.9 Ang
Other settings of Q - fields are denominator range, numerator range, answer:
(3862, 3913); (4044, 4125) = 1.19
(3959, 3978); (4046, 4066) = 1.56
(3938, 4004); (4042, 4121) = 1.17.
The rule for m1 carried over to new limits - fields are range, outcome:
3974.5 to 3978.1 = 11.5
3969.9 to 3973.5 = 7.63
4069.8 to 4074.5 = 13.6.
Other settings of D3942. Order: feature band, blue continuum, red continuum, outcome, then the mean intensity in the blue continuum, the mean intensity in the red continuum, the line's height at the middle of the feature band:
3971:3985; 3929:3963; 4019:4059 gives 0.025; 10.6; 13.7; 11.7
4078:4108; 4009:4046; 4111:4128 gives 0.130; 13.7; 13.7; 13.7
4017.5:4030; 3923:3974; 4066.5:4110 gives -0.200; 10.1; 12.5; 11.4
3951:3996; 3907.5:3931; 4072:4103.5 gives 0.094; 12.3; 12.6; 12.4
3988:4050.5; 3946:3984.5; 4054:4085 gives -0.117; 10.9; 13.5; 12.3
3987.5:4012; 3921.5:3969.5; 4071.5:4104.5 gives -0.210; 10.4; 12.5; 11.2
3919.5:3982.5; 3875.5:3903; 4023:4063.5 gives 0.166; 11.3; 13.7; 12.2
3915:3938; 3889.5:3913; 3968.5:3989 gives 0.153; 12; 11.1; 11.7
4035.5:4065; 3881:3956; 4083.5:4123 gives -0.134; 11.3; 12.5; 12.1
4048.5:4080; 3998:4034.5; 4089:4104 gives -0.105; 13.7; 11.5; 12.4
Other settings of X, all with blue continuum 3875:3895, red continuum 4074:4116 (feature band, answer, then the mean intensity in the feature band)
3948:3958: -1.0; 12.6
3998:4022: -3.8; 13.7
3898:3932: -2.9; 12.1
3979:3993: -1.7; 13.1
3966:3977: 3.3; 8.16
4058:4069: -1.2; 13.6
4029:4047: -2.4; 13.6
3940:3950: -0.7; 12.2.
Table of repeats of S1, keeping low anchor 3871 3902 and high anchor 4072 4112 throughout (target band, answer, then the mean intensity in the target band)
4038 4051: -1.58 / 13.7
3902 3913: -1.14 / 12.8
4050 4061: -1.35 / 13.8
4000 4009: -1.28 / 13.7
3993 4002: -1.20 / 13.6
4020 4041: -2.68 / 13.7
